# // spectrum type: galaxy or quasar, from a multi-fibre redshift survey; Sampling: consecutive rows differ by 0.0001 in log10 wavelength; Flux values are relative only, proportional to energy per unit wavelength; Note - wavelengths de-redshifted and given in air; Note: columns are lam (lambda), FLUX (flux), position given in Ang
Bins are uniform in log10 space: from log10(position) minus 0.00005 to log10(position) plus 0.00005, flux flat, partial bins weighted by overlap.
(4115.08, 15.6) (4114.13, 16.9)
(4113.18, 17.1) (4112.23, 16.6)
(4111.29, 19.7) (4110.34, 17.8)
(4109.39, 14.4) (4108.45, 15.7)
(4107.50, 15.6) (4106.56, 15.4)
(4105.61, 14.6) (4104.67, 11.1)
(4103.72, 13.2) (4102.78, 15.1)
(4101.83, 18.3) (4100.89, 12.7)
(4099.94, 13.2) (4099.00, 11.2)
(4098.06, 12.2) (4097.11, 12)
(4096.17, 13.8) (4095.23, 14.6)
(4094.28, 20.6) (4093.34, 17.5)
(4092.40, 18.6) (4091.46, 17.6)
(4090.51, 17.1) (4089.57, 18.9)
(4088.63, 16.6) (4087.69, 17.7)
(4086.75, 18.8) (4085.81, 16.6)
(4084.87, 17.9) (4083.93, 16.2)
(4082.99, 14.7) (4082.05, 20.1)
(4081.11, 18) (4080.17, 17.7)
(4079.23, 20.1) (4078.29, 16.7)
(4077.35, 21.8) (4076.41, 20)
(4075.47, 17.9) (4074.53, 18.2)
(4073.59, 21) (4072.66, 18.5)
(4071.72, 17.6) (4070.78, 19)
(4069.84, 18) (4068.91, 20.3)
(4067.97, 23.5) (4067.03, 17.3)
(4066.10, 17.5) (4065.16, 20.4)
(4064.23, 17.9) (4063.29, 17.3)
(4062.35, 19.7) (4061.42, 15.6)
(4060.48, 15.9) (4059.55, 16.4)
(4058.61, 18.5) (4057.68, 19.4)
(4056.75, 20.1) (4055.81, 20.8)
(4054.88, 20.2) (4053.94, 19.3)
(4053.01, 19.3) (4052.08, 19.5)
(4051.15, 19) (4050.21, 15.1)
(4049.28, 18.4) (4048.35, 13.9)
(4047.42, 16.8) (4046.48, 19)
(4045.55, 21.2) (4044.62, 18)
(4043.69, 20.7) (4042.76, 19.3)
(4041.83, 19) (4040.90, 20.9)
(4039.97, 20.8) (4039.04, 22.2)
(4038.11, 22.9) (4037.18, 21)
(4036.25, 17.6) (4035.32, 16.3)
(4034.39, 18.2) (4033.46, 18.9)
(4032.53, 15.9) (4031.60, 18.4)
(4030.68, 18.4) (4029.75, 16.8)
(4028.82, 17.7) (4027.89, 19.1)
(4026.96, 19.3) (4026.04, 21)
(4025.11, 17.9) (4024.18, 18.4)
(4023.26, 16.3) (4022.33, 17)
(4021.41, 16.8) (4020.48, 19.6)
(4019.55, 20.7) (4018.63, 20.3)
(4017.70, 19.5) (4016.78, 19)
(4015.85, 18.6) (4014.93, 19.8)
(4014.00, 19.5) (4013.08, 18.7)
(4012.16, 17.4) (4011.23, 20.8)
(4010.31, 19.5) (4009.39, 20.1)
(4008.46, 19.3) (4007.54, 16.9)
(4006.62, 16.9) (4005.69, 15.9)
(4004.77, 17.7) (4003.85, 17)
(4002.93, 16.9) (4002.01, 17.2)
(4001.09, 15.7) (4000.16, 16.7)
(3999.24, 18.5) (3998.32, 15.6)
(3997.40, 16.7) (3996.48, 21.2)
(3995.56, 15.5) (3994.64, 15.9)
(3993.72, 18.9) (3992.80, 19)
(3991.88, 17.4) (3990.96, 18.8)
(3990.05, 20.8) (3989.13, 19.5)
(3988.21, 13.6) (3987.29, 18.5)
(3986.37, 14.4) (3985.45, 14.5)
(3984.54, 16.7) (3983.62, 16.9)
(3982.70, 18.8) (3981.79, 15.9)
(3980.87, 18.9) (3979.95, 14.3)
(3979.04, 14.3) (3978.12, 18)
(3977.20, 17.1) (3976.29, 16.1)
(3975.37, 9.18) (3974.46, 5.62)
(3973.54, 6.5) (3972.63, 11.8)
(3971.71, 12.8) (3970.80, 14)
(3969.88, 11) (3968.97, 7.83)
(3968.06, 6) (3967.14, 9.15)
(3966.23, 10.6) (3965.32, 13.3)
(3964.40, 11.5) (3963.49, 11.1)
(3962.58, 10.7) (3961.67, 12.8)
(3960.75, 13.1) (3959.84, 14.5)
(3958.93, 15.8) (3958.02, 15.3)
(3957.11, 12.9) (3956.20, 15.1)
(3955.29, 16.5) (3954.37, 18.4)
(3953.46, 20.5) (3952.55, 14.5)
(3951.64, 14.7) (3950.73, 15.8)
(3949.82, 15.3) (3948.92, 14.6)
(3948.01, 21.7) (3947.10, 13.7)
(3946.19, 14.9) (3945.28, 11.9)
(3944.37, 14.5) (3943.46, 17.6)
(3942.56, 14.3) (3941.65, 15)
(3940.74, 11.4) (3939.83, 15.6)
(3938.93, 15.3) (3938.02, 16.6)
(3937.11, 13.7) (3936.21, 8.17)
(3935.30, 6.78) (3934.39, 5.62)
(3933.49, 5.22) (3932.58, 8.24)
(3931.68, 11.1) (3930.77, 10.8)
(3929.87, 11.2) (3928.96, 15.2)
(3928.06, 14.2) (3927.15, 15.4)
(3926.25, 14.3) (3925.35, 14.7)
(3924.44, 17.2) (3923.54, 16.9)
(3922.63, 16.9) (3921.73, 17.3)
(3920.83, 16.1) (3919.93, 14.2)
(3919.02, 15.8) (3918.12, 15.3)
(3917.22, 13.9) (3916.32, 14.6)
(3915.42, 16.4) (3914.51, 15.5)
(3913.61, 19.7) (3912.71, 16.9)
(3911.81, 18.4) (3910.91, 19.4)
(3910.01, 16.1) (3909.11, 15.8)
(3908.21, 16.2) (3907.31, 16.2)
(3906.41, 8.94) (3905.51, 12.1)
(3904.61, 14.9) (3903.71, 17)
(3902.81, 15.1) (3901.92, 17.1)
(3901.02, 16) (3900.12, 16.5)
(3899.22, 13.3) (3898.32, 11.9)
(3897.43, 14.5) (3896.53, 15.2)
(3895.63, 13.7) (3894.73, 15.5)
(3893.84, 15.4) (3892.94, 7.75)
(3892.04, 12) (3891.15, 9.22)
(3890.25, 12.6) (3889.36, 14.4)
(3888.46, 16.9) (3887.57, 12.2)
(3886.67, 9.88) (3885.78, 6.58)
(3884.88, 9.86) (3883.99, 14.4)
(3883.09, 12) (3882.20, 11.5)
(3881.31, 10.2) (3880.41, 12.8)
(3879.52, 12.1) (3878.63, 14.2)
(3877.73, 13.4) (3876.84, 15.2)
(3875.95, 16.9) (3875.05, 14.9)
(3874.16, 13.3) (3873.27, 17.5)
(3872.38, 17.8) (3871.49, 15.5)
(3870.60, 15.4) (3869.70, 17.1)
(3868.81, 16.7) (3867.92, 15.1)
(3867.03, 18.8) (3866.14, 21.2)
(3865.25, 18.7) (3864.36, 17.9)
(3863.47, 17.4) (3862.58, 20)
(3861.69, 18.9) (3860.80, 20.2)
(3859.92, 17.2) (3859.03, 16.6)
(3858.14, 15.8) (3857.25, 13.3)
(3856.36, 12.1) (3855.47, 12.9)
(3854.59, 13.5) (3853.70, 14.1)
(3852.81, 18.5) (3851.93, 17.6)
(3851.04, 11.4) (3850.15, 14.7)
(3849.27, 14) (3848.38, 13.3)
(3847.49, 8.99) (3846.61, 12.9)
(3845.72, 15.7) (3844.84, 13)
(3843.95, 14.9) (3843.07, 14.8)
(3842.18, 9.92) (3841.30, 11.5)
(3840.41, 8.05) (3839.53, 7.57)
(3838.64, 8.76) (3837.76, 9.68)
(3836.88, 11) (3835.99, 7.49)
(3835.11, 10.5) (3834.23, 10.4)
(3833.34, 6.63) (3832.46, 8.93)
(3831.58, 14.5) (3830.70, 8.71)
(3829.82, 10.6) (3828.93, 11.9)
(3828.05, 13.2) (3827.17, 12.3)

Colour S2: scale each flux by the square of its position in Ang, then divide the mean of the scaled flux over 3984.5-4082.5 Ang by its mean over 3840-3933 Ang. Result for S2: 1.4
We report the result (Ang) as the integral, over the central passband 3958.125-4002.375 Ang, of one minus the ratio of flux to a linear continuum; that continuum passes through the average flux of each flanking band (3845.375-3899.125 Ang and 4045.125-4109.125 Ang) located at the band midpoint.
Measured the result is 3.9 Ang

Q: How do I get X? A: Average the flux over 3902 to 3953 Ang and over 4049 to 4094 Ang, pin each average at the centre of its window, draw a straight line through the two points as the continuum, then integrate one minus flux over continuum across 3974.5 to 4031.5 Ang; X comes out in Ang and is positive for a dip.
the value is -3.52 Ang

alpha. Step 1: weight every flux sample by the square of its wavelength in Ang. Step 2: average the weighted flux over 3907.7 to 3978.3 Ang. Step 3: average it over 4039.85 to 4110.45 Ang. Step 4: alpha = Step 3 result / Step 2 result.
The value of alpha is 1.35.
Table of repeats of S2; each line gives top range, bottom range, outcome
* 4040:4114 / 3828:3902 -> 1.43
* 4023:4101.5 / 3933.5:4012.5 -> 1.26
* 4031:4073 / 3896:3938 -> 1.41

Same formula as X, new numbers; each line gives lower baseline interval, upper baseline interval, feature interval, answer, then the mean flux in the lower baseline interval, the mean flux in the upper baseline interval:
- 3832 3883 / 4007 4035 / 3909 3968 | 7.3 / 14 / 18.6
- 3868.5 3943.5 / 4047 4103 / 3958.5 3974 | 4.0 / 14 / 17.7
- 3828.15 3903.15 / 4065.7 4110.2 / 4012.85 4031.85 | -3.3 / 13.6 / 16.9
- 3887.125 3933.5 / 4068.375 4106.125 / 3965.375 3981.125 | 3.6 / 14.5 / 16.9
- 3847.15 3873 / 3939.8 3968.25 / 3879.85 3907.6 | 4.2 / 16.1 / 14.2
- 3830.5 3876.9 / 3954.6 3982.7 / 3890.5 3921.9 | -3.2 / 14.1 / 12.9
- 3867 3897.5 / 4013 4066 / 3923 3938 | 3.2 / 13.6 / 18.7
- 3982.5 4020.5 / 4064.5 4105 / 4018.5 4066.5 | -2.9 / 18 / 17.2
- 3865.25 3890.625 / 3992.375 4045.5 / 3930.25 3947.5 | 4.3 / 14.3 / 18.5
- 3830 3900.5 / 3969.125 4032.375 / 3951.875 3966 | 1.4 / 13.6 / 17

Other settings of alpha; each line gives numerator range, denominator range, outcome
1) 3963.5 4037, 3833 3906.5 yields 1.28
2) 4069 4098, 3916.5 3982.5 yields 1.40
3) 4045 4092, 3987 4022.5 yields 1.04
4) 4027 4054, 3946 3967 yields 1.34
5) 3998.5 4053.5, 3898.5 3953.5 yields 1.34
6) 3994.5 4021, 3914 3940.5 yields 1.40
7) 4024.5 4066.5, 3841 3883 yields 1.36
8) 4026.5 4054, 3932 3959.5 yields 1.41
